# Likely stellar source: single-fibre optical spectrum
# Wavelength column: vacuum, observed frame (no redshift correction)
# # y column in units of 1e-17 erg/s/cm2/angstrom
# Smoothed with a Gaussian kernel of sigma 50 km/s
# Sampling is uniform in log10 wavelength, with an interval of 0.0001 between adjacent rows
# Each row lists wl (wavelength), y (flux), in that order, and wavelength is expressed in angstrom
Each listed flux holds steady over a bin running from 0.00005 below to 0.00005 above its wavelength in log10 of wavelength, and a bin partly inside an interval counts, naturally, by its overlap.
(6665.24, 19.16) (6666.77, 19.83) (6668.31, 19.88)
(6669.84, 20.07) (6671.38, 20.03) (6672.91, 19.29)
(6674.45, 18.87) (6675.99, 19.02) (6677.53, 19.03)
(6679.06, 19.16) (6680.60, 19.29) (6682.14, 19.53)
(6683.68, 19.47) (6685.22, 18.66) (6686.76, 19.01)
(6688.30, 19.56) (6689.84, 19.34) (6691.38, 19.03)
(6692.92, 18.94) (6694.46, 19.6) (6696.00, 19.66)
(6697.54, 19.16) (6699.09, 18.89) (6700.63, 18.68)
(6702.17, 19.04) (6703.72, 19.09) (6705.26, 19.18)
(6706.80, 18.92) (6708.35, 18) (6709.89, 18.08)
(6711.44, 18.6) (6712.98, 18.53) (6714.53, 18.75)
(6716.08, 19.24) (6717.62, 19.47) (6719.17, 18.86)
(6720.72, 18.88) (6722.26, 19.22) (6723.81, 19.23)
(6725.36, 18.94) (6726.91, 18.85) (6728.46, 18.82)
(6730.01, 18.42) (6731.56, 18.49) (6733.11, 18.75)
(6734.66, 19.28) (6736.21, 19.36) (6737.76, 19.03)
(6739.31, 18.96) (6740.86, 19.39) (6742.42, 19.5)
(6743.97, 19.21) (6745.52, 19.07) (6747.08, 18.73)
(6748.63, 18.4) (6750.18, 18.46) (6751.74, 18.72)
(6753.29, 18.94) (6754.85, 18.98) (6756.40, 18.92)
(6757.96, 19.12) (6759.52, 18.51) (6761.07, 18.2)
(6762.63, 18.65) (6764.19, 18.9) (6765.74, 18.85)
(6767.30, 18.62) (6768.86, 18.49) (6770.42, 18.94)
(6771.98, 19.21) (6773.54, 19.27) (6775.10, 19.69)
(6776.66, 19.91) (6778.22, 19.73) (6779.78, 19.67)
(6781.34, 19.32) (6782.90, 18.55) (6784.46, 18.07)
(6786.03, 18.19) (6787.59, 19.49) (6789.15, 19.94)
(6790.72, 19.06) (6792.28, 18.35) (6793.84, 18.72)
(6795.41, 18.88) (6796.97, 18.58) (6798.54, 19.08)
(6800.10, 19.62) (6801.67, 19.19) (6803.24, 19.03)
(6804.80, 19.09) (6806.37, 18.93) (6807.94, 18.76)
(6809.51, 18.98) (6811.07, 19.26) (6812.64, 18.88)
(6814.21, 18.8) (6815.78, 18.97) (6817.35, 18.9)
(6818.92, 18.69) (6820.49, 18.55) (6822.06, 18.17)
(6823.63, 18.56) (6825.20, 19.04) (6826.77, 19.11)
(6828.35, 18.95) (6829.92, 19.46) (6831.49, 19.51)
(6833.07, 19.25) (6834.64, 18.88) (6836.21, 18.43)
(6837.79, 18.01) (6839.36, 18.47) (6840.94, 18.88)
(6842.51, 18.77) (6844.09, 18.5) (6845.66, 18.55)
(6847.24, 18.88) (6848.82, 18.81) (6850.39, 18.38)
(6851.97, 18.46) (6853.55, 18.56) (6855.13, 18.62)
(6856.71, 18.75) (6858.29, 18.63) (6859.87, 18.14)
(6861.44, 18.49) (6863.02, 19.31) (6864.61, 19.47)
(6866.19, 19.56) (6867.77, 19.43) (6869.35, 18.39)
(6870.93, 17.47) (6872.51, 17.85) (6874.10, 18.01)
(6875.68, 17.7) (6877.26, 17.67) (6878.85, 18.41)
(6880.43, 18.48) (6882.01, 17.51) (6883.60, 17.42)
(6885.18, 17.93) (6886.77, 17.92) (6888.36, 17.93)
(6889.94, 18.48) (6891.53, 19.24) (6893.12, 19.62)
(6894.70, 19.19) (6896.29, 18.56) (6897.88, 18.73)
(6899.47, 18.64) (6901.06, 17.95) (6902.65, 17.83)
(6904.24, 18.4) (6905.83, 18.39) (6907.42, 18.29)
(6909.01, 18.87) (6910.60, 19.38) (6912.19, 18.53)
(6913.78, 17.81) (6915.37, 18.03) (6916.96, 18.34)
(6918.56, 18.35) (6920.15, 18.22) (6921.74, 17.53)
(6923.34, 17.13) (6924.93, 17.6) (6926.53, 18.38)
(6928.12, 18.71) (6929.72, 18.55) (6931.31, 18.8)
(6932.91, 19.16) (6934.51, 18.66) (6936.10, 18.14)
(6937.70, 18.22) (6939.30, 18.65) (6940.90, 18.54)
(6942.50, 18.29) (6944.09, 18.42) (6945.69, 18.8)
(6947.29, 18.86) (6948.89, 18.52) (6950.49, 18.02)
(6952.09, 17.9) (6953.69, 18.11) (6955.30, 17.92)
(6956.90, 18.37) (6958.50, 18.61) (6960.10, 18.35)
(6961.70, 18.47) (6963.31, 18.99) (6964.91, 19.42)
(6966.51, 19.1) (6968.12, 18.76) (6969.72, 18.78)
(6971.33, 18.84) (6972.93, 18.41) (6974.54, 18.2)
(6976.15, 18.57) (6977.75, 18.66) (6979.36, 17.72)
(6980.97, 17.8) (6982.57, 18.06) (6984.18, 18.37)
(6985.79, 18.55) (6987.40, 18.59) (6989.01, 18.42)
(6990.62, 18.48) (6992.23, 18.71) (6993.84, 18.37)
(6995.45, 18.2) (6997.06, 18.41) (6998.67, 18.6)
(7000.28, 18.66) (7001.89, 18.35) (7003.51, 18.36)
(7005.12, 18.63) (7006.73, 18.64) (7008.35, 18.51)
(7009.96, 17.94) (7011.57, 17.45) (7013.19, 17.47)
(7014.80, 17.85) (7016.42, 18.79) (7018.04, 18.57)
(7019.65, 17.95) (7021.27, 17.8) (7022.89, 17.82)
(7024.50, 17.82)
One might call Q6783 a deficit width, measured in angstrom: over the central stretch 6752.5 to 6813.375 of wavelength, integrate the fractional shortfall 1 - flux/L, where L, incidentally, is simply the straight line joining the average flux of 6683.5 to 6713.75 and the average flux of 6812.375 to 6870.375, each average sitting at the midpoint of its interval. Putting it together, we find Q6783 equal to -0.4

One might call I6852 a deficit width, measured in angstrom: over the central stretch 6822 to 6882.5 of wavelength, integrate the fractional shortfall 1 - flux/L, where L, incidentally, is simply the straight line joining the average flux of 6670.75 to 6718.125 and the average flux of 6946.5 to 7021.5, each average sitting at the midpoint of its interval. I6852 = 0.27 angstrom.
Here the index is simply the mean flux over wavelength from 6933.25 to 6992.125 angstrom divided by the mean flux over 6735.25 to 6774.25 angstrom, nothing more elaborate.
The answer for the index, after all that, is 0.98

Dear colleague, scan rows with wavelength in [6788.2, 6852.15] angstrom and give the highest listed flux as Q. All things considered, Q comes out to 19.94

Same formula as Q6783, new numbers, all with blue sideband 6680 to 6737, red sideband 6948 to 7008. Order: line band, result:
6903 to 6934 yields 0.4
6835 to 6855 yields 0.2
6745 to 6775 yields 0.1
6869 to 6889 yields 0.8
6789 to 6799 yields 0.0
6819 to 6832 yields -0.1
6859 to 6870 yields -0.2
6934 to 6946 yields 0.1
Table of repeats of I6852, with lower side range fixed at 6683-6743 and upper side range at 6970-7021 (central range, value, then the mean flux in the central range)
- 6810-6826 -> 0.0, 18.8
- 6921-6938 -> 0.2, 18.3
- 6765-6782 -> -0.4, 19.2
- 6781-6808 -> -0.2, 18.9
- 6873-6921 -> 0.6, 18.3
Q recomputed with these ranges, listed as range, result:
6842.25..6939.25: 19.62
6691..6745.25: 19.66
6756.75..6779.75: 19.91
